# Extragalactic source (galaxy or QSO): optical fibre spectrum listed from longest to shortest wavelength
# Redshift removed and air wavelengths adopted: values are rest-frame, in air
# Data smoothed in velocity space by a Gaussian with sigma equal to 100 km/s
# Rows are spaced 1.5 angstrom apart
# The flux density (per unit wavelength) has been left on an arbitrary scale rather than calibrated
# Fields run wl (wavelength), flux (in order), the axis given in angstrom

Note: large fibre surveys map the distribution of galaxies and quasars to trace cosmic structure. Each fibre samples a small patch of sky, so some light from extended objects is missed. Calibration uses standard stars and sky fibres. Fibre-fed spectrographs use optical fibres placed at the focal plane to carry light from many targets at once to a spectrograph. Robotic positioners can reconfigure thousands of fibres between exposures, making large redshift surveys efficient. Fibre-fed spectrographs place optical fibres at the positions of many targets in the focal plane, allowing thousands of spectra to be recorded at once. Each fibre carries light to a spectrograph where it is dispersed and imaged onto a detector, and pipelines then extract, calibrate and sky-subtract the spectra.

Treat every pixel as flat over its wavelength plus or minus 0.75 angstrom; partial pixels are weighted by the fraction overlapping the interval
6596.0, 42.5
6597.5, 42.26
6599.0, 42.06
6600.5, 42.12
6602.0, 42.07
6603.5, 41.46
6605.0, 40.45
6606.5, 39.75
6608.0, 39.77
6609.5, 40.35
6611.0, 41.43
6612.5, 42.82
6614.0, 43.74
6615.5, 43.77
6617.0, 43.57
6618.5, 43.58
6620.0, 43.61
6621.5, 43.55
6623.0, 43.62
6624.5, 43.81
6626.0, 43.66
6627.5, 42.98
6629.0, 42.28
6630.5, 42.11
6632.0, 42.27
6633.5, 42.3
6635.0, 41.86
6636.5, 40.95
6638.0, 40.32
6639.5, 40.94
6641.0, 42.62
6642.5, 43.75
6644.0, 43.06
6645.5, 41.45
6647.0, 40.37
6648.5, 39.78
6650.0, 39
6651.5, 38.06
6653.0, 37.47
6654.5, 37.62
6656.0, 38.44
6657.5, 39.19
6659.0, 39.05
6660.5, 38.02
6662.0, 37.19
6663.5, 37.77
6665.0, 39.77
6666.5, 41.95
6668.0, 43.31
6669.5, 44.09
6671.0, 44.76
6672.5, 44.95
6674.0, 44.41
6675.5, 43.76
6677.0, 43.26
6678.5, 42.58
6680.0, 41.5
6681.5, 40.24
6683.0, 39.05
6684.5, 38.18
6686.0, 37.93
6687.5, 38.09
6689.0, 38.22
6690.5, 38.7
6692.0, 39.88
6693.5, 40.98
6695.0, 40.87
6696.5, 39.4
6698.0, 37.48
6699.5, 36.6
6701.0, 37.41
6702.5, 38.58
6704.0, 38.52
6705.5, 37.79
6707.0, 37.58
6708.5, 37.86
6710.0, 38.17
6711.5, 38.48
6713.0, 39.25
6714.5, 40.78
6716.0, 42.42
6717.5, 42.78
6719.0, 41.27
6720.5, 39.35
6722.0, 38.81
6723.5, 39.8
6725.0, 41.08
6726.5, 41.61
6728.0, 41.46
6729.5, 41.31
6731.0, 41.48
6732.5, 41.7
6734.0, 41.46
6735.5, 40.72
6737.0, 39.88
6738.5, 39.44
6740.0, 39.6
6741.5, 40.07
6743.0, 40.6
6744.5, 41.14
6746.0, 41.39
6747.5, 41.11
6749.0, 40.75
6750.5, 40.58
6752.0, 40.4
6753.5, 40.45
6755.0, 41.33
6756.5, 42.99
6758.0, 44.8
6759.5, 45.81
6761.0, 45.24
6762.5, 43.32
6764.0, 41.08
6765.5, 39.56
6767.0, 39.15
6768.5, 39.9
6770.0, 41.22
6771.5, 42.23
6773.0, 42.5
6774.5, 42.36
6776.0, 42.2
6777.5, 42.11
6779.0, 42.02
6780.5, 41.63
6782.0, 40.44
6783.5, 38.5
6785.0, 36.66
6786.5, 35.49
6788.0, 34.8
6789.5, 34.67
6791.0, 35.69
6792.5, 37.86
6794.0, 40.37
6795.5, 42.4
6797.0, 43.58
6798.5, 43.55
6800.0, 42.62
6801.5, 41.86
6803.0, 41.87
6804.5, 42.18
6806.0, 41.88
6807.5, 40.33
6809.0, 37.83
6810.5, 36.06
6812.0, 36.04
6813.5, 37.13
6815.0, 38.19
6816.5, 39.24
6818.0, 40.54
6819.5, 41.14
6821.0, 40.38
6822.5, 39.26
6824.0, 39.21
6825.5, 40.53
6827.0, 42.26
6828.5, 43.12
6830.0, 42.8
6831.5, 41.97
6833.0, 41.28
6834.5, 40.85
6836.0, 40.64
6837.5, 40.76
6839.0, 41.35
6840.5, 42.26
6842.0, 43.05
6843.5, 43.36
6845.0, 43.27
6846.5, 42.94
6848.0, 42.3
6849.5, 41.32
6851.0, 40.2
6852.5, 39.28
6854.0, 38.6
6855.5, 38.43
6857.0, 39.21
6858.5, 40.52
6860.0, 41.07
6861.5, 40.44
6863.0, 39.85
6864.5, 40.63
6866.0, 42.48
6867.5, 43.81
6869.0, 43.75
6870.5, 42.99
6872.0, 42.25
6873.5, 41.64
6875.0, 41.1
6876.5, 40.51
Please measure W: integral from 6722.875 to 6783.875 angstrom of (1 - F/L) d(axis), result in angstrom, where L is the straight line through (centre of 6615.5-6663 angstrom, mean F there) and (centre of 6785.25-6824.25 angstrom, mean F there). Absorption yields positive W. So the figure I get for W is -2.2 angstrom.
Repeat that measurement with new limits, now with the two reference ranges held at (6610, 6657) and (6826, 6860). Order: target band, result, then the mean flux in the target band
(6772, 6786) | 0.2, 40.9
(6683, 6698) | 0.9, 39.1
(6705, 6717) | 0.7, 39.1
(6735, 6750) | 0.4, 40.5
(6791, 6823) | 1.0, 40.1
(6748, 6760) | -0.2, 42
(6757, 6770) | -0.3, 42.3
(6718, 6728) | 0.3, 40.5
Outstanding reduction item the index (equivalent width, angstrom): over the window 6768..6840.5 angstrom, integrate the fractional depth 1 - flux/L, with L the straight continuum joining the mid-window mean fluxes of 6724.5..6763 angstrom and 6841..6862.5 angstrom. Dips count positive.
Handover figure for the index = 1.70 angstrom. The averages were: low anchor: 41.5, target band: 40.3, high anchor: 41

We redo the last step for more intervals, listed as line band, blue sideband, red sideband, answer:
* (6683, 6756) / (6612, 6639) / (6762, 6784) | 3.39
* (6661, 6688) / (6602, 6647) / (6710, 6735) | 0.13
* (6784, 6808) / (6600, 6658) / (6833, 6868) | 0.88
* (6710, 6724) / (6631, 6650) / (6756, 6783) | 0.55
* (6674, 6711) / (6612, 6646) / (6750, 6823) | 2.16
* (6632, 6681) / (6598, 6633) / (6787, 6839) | 0.98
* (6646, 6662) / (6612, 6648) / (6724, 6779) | 1.40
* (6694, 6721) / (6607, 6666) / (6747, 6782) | 1.55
